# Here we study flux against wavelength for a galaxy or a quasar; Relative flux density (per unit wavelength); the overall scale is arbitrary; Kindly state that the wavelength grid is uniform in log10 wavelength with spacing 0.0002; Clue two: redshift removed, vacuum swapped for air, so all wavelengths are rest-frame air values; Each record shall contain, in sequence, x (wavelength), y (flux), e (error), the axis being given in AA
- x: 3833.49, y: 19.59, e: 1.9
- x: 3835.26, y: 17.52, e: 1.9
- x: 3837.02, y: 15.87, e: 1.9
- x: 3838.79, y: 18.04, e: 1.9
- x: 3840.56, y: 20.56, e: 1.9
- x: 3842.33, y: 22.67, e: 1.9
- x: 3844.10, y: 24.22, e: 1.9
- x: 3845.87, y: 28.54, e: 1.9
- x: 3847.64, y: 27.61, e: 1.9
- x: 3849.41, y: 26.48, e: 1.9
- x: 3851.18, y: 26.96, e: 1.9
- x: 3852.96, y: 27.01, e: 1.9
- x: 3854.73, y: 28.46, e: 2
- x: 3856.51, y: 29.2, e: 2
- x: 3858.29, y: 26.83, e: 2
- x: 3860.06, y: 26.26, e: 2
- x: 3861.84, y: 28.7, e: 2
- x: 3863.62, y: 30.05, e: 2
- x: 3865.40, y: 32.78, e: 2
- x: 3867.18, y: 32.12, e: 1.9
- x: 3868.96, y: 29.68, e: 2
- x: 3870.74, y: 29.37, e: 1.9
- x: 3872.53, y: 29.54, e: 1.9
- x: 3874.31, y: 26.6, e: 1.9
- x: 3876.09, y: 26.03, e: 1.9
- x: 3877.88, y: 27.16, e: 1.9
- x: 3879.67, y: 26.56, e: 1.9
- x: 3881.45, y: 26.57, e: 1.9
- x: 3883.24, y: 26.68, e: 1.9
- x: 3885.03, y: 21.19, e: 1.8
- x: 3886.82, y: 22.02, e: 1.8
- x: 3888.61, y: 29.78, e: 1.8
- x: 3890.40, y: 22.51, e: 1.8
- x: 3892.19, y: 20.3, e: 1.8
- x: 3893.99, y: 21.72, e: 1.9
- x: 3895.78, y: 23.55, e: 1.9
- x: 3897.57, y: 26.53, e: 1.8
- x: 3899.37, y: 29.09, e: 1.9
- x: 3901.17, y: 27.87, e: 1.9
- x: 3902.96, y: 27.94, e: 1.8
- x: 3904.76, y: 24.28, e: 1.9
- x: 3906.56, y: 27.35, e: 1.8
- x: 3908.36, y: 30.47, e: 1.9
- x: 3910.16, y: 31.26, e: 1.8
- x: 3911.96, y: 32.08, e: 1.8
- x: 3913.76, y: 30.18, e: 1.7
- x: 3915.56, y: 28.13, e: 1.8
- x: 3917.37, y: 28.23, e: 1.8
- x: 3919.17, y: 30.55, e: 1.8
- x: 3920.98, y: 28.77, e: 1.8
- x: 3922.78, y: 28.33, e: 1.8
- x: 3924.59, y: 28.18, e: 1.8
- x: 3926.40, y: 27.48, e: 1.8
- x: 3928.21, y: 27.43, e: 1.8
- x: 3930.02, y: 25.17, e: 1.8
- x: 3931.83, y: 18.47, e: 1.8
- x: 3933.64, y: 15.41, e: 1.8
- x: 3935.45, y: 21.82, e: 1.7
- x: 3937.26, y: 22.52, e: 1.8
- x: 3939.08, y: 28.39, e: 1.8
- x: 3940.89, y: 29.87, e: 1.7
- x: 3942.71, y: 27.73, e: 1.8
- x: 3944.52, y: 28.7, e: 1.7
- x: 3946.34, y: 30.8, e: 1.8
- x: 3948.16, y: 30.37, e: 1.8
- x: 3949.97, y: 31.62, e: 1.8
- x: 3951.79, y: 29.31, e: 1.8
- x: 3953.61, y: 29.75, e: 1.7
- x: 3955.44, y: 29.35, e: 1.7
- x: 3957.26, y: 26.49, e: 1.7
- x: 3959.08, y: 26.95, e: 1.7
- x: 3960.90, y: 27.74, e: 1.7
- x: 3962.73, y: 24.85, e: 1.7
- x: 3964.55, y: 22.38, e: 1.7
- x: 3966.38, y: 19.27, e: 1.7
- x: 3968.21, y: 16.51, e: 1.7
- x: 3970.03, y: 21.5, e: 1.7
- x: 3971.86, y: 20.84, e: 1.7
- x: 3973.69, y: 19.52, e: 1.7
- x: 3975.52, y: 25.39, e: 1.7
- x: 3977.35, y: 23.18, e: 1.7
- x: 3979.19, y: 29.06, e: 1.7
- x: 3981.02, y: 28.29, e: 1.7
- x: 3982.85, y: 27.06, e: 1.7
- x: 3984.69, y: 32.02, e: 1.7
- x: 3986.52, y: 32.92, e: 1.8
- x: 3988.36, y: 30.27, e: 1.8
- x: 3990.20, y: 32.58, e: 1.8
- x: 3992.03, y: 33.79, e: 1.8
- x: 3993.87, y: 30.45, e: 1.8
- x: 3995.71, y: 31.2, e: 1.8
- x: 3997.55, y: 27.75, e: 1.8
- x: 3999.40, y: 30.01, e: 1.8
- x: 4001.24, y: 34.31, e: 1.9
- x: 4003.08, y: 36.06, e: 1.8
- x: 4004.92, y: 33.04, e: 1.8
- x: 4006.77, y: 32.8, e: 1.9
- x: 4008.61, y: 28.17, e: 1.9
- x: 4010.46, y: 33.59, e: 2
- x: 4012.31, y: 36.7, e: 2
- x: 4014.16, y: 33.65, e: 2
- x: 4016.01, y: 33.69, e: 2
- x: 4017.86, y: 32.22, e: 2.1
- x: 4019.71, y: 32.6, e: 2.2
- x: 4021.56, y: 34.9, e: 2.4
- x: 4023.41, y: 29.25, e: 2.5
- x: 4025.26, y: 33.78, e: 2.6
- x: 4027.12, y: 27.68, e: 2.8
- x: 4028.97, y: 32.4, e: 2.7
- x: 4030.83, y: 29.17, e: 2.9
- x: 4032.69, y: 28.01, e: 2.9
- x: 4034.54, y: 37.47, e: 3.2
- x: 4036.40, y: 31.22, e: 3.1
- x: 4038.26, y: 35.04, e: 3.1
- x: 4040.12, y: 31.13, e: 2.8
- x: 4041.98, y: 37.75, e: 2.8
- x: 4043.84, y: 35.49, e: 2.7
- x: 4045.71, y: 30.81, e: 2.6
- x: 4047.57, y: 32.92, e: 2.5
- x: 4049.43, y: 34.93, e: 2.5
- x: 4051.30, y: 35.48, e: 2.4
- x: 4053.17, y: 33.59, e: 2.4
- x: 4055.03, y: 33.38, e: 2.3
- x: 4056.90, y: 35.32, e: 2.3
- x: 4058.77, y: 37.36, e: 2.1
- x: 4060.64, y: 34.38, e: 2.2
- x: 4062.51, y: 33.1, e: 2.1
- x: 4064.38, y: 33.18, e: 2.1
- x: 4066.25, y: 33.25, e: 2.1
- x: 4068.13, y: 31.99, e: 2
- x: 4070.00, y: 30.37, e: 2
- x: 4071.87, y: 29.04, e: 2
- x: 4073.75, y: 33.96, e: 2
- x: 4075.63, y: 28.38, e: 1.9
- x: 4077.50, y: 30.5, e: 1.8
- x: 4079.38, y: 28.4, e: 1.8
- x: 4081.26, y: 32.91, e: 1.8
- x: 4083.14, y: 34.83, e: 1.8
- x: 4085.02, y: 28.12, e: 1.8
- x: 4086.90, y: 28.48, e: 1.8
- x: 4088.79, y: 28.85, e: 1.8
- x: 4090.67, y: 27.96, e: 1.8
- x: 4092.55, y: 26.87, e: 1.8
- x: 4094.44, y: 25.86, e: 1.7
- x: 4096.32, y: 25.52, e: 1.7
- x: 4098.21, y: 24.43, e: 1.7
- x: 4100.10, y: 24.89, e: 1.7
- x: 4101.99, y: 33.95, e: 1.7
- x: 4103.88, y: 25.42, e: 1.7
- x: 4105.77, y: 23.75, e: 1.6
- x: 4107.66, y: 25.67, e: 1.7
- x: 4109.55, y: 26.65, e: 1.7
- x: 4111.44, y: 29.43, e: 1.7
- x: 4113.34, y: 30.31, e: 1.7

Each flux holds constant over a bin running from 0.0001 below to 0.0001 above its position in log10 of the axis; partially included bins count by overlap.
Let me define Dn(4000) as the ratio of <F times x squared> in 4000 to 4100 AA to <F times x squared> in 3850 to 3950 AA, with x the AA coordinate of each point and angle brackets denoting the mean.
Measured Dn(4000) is 1.27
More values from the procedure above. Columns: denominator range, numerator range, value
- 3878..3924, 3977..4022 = 1.24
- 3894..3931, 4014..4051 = 1.24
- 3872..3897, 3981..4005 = 1.33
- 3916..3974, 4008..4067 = 1.35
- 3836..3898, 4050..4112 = 1.30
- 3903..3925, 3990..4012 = 1.16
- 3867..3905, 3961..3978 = 0.87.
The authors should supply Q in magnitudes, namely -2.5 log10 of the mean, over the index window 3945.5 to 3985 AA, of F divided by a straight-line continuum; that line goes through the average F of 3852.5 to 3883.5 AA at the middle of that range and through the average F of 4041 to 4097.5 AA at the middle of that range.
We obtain 0.16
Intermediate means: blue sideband 28.4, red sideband 31.7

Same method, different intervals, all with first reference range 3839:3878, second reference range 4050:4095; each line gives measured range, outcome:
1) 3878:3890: 0.100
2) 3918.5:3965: 0.083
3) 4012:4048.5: -0.068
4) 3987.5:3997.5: -0.047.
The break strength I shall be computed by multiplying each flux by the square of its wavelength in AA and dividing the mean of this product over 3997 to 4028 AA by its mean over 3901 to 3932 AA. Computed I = 1.21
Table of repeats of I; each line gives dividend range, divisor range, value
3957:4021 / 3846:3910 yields 1.13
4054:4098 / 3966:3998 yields 1.20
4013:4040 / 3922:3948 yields 1.31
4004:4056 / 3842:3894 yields 1.33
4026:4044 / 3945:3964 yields 1.18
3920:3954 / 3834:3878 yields 1.06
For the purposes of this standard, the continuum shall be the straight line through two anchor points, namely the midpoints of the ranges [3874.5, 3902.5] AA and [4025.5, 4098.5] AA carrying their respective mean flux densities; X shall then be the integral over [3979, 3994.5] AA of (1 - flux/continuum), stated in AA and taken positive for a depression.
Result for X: -1.05 AA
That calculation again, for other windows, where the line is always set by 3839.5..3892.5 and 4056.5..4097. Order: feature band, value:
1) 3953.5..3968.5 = 1.9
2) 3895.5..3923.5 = -0.9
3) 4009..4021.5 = -1.7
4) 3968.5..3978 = 2.4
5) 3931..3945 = 2.1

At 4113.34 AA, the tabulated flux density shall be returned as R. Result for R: 30.31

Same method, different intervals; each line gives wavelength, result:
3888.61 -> 29.78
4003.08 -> 36.06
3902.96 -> 27.94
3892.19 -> 20.3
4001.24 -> 34.31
